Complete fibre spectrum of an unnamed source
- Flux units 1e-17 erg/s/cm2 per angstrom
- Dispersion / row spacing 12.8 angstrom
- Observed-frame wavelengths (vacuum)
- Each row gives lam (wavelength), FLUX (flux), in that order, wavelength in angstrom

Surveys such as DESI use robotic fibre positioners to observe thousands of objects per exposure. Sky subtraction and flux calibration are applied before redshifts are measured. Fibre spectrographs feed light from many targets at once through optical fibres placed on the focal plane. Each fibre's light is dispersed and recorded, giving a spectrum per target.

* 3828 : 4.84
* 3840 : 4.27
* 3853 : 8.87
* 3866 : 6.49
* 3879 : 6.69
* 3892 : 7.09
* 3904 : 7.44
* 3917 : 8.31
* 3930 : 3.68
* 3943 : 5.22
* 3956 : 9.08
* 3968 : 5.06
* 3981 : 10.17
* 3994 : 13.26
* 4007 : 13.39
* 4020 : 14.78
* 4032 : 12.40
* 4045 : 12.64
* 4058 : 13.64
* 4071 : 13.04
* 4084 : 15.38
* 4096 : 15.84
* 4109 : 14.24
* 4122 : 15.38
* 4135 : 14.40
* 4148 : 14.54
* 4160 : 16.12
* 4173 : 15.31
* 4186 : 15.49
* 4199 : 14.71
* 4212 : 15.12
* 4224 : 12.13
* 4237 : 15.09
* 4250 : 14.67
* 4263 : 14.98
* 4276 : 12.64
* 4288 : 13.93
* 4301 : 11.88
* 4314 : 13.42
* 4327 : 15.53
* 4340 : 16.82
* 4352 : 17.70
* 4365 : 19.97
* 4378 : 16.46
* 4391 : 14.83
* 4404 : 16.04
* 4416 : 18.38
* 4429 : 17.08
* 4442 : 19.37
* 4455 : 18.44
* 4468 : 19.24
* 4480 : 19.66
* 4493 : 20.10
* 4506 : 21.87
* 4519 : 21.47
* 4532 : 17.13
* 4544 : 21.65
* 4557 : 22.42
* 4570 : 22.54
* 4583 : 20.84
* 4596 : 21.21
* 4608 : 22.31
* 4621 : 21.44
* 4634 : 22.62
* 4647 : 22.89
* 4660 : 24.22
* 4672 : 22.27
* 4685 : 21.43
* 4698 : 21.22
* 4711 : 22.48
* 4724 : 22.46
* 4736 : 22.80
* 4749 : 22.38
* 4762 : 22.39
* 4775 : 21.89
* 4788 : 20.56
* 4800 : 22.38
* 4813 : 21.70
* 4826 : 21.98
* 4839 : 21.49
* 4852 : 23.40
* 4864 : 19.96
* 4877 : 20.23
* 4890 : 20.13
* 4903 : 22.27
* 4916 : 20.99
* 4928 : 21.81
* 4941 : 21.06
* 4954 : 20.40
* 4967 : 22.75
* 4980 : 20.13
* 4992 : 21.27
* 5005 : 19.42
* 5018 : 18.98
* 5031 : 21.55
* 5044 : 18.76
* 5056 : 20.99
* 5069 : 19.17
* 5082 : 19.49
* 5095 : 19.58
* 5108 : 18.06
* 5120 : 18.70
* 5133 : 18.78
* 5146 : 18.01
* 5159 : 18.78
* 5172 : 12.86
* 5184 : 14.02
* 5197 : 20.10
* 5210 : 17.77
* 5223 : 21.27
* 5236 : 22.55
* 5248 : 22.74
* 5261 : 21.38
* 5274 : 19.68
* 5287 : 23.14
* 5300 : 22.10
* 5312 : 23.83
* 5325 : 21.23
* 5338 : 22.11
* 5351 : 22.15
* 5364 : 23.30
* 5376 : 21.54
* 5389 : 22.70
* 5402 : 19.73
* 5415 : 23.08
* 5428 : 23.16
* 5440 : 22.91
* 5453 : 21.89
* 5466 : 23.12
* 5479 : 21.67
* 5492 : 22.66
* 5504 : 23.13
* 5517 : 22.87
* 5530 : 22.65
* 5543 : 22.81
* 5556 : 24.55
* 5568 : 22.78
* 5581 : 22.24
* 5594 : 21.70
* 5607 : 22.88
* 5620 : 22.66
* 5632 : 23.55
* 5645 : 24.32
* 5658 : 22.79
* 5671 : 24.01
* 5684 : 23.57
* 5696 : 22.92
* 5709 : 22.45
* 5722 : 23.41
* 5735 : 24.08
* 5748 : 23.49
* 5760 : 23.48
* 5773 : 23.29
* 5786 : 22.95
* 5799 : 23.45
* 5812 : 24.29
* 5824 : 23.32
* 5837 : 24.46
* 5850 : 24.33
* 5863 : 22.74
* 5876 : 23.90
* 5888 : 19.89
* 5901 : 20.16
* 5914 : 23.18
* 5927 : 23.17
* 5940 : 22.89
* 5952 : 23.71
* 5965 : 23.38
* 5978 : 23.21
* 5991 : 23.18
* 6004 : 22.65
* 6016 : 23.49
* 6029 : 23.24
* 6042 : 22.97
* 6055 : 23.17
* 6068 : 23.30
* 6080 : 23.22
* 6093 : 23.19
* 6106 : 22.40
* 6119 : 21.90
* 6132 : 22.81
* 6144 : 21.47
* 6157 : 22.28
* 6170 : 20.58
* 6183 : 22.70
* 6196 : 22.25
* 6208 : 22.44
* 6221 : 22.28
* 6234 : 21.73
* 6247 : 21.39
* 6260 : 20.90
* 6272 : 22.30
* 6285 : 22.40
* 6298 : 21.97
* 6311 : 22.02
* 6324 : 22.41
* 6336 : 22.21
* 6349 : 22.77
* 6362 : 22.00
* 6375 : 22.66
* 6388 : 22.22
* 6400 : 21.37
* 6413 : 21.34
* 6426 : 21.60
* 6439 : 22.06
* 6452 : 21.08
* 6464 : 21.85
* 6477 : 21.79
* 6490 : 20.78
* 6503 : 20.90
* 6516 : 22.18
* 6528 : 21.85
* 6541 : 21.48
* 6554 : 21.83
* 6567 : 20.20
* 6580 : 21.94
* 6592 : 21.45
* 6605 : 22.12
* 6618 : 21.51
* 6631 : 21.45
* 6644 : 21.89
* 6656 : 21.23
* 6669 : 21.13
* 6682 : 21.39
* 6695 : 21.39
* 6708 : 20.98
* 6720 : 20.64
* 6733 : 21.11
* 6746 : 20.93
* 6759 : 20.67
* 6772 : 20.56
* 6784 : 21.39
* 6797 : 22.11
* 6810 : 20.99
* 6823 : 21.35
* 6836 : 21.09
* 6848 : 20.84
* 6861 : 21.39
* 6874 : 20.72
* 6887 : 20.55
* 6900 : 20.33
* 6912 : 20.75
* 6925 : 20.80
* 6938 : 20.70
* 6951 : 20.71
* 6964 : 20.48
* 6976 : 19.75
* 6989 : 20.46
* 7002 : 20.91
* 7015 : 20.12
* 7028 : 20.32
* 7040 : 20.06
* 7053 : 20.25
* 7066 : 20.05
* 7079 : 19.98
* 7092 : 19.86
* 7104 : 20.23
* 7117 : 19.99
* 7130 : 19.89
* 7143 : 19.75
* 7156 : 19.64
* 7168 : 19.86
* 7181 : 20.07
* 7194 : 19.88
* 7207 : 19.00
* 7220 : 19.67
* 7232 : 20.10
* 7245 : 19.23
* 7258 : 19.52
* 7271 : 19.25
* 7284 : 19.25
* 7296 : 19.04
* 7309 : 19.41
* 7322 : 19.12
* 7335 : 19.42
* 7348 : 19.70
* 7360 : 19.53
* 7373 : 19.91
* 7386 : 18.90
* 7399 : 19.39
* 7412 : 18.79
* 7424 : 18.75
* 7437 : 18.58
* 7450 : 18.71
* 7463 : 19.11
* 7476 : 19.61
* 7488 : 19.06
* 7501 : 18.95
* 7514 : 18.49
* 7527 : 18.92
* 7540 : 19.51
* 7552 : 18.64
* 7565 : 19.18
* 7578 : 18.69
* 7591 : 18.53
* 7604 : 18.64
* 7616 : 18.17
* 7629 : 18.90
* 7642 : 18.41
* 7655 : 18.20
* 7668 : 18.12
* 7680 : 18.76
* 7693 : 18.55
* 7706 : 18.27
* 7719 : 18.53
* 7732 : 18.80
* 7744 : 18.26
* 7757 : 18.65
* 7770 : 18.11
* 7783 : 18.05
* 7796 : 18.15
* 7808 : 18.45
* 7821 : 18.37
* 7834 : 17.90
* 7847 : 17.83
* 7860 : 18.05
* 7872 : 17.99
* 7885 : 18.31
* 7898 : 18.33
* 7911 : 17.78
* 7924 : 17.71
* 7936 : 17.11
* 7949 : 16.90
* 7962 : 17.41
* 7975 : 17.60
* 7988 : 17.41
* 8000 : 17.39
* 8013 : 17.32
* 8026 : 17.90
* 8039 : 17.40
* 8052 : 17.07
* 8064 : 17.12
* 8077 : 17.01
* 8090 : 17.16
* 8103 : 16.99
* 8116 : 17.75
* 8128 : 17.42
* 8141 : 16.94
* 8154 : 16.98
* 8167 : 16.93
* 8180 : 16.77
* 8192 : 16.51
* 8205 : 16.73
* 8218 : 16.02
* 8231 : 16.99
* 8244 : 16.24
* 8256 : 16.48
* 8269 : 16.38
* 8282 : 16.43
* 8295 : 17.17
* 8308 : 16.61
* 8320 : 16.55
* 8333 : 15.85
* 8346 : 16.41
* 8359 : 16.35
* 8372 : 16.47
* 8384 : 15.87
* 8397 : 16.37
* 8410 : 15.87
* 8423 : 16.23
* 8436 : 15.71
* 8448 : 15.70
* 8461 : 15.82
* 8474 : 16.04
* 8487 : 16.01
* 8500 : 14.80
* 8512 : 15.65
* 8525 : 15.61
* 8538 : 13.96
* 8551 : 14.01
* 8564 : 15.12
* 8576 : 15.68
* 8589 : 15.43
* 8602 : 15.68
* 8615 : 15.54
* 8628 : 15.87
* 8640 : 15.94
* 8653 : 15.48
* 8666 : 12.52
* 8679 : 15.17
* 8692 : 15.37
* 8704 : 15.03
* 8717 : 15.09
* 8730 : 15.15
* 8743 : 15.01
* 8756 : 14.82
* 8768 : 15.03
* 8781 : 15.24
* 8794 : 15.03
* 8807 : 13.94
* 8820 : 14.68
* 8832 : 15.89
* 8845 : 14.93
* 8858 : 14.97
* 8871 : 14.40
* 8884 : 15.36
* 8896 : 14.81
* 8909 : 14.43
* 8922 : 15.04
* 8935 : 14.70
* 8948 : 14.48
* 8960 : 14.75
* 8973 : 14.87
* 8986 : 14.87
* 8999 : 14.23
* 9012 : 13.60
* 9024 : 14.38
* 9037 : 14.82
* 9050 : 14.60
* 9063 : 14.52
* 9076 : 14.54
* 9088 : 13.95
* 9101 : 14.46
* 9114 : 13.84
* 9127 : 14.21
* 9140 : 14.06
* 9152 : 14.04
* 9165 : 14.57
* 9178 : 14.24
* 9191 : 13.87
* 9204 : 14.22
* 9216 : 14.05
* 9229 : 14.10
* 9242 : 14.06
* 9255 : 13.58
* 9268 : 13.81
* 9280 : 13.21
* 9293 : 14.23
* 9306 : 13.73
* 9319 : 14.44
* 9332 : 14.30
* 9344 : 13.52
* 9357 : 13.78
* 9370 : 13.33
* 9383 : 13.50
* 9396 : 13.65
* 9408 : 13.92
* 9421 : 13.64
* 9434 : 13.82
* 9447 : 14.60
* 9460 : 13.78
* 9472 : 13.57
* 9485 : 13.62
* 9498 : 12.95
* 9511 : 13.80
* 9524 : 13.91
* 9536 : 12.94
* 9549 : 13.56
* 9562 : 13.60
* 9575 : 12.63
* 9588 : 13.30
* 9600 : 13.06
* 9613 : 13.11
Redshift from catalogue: 0.000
